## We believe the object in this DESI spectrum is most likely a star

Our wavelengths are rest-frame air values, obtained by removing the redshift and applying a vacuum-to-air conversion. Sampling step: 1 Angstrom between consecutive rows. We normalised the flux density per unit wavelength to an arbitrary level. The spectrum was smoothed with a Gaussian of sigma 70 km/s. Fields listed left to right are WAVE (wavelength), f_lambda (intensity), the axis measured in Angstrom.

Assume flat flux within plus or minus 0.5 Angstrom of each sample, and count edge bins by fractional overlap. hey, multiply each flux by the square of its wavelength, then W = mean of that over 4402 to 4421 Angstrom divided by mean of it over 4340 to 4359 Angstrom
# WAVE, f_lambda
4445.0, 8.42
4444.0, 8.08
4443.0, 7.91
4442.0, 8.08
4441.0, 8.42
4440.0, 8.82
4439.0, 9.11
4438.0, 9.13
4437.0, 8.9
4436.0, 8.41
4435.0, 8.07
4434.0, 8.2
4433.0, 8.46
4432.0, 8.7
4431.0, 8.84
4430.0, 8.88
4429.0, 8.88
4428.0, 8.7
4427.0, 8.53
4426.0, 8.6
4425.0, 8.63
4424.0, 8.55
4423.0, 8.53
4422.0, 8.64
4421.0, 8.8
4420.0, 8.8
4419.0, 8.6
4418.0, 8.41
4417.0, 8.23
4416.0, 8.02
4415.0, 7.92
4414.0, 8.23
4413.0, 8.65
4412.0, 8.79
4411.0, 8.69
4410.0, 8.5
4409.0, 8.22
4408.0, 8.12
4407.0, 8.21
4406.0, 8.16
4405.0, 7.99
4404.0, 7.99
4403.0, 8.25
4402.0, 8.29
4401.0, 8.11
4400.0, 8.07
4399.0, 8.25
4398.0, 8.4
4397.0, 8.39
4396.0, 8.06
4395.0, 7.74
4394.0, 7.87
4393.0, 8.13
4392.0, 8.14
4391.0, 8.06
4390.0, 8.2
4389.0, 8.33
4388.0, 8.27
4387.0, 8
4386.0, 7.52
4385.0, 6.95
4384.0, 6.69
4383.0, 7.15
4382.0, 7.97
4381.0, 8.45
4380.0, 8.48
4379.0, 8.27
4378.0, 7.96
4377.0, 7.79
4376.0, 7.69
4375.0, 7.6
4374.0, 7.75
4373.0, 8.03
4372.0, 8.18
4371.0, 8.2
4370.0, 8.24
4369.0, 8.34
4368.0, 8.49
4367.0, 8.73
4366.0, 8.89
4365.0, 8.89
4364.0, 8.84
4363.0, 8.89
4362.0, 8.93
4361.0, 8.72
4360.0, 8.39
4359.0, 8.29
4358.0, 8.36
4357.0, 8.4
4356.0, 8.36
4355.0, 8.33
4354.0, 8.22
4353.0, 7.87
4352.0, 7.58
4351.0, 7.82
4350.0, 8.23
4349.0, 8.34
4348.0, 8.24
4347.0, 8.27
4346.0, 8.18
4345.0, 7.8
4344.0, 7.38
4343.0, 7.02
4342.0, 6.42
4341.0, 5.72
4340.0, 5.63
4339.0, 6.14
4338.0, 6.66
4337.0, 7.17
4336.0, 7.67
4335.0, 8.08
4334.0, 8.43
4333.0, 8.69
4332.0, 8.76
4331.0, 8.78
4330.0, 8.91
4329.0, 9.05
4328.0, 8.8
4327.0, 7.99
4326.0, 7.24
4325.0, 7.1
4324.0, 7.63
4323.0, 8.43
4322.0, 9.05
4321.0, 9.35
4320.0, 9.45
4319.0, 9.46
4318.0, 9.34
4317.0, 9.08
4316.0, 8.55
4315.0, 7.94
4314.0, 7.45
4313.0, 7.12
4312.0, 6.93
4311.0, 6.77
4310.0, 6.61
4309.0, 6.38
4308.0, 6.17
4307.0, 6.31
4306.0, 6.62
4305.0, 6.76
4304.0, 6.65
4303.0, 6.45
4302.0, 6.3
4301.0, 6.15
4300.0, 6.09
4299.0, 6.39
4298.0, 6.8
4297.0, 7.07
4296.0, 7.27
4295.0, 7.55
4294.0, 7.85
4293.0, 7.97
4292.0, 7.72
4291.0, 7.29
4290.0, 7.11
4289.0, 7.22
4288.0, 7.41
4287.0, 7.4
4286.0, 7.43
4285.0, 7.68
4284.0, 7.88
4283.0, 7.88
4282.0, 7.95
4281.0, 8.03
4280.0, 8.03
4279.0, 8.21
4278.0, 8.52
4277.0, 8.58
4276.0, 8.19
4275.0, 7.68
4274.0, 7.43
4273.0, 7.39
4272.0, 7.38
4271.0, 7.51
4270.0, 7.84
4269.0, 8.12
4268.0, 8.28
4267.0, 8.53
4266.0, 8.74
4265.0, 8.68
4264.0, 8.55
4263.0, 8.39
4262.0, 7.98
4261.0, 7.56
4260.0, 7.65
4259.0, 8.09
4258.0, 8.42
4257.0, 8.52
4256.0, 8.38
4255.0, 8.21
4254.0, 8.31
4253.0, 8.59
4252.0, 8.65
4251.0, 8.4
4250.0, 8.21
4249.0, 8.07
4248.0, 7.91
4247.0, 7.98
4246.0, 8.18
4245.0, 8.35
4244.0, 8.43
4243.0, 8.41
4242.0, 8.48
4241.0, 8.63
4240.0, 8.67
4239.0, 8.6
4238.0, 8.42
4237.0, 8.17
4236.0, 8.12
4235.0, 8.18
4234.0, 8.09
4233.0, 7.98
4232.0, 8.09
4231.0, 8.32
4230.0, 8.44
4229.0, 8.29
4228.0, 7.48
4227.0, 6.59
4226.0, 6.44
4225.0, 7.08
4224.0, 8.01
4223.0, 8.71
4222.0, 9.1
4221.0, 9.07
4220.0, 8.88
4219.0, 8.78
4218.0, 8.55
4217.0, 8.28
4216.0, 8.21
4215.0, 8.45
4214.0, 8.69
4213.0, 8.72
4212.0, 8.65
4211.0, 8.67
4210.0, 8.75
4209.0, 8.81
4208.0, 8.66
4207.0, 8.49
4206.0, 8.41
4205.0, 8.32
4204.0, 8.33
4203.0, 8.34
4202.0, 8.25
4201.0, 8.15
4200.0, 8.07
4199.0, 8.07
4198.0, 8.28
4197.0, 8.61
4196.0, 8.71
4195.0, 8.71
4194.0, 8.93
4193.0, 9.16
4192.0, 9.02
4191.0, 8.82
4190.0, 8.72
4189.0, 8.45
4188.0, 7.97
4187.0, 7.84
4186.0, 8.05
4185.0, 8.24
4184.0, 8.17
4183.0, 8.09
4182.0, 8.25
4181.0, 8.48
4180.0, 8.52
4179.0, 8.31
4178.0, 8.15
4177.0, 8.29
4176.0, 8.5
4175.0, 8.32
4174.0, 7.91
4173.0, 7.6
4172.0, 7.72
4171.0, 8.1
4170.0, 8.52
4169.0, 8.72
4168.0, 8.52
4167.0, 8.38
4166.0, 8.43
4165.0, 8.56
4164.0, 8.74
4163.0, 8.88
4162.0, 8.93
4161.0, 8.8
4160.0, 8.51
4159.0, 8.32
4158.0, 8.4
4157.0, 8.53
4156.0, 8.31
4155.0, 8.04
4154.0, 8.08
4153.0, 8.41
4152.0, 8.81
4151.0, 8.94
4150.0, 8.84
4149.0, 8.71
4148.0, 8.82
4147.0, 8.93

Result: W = 1.1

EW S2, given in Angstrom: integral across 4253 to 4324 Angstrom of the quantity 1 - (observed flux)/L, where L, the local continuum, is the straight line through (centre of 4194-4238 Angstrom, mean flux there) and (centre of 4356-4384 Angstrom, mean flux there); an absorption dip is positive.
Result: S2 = 4.8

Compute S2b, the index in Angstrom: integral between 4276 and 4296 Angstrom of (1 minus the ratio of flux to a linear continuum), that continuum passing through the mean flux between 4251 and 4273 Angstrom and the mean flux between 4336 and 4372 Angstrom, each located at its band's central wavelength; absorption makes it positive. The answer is 0.9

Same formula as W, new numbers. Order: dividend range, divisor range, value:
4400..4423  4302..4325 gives 1.15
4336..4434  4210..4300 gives 1.07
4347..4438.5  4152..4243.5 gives 1.08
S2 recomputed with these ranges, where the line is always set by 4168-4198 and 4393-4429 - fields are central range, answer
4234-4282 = 0.9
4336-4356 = 2.2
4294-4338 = 3.8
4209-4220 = -0.3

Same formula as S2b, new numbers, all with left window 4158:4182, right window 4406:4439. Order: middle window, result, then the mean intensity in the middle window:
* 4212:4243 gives 0.62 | 8.26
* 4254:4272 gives 0.56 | 8.18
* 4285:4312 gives 4.90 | 6.93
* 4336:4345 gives 1.94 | 6.65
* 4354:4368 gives -0.17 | 8.6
